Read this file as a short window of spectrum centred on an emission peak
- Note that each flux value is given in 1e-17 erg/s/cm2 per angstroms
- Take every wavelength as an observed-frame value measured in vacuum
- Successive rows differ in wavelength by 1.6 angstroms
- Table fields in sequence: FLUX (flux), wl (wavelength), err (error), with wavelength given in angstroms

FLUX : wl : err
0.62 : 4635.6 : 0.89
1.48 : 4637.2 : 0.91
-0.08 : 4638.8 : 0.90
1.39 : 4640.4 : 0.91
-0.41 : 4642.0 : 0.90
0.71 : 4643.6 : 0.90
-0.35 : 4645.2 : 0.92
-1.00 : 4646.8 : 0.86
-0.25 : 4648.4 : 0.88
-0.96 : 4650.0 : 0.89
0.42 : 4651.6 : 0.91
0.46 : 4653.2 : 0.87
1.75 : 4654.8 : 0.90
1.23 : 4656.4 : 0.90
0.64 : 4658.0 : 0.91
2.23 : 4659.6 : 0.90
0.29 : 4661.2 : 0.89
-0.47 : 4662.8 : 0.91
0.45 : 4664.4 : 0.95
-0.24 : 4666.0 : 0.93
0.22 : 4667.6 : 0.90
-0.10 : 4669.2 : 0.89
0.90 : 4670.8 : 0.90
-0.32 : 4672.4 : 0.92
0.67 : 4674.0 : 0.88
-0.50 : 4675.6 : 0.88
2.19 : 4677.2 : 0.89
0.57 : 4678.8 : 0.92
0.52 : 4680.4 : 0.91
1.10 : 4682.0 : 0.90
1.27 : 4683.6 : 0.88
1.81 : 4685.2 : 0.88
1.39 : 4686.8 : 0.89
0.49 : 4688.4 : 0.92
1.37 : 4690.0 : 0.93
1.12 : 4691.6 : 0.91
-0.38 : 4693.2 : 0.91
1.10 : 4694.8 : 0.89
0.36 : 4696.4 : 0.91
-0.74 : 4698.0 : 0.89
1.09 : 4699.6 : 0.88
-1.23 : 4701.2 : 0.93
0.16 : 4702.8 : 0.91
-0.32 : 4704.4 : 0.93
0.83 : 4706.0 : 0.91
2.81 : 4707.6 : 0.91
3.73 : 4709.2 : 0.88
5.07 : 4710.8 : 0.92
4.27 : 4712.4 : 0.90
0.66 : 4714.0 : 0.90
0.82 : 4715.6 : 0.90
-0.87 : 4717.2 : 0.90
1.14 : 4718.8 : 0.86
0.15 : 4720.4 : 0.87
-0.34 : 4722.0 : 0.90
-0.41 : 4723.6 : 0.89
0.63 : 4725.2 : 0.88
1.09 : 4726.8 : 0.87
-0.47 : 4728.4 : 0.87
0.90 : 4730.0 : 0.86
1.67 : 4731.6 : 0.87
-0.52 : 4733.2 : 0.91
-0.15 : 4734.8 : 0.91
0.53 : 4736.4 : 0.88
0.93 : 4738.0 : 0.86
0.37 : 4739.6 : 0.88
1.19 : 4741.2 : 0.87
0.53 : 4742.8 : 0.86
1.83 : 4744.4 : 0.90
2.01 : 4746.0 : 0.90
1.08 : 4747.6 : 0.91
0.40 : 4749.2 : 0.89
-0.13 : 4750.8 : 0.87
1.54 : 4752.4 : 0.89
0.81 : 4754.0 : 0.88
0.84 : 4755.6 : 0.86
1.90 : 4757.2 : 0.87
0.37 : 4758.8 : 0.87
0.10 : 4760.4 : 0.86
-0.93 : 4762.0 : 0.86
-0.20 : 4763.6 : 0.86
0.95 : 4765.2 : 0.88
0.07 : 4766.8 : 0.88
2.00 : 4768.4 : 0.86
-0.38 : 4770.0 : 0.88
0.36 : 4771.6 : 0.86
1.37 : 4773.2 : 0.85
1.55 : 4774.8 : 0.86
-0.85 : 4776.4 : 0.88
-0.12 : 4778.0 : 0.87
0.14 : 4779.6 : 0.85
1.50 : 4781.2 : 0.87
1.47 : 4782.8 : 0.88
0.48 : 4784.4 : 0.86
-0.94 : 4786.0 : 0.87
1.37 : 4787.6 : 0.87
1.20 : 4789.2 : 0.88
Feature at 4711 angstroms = [O II] 3727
